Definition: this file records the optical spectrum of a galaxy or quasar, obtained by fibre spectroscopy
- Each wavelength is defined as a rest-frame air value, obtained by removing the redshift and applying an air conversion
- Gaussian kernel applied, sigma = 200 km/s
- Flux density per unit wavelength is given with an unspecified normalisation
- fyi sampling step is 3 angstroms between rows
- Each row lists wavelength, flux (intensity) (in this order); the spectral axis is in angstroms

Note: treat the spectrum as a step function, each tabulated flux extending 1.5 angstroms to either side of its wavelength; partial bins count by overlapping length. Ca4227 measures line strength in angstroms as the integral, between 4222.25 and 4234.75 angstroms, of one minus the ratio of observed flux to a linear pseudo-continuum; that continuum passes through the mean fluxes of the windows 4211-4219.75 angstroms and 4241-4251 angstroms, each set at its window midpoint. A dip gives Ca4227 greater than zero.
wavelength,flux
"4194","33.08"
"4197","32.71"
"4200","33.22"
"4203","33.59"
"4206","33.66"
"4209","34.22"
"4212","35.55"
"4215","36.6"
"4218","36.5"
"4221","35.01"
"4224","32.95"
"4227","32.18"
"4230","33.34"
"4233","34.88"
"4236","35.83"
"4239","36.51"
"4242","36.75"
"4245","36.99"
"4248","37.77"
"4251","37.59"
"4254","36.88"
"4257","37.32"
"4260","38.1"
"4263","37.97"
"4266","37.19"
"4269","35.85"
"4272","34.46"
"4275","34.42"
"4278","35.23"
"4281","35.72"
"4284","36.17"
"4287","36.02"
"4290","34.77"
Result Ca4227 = 1.1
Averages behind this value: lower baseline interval 36.2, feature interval 33.4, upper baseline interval 37.3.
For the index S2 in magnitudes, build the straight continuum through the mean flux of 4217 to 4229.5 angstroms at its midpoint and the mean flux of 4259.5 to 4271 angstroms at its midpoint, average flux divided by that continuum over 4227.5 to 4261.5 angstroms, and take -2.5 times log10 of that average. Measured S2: -0.03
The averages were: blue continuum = 34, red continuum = 37.1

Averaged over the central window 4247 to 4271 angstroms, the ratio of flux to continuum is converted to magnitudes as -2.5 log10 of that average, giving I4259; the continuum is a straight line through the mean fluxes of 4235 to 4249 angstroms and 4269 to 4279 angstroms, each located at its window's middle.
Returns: -0.05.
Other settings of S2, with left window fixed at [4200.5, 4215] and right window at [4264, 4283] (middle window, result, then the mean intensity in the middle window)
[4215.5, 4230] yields 0.014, 34.2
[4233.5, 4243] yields -0.038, 36.2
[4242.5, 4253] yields -0.067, 37.4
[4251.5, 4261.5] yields -0.065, 37.4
